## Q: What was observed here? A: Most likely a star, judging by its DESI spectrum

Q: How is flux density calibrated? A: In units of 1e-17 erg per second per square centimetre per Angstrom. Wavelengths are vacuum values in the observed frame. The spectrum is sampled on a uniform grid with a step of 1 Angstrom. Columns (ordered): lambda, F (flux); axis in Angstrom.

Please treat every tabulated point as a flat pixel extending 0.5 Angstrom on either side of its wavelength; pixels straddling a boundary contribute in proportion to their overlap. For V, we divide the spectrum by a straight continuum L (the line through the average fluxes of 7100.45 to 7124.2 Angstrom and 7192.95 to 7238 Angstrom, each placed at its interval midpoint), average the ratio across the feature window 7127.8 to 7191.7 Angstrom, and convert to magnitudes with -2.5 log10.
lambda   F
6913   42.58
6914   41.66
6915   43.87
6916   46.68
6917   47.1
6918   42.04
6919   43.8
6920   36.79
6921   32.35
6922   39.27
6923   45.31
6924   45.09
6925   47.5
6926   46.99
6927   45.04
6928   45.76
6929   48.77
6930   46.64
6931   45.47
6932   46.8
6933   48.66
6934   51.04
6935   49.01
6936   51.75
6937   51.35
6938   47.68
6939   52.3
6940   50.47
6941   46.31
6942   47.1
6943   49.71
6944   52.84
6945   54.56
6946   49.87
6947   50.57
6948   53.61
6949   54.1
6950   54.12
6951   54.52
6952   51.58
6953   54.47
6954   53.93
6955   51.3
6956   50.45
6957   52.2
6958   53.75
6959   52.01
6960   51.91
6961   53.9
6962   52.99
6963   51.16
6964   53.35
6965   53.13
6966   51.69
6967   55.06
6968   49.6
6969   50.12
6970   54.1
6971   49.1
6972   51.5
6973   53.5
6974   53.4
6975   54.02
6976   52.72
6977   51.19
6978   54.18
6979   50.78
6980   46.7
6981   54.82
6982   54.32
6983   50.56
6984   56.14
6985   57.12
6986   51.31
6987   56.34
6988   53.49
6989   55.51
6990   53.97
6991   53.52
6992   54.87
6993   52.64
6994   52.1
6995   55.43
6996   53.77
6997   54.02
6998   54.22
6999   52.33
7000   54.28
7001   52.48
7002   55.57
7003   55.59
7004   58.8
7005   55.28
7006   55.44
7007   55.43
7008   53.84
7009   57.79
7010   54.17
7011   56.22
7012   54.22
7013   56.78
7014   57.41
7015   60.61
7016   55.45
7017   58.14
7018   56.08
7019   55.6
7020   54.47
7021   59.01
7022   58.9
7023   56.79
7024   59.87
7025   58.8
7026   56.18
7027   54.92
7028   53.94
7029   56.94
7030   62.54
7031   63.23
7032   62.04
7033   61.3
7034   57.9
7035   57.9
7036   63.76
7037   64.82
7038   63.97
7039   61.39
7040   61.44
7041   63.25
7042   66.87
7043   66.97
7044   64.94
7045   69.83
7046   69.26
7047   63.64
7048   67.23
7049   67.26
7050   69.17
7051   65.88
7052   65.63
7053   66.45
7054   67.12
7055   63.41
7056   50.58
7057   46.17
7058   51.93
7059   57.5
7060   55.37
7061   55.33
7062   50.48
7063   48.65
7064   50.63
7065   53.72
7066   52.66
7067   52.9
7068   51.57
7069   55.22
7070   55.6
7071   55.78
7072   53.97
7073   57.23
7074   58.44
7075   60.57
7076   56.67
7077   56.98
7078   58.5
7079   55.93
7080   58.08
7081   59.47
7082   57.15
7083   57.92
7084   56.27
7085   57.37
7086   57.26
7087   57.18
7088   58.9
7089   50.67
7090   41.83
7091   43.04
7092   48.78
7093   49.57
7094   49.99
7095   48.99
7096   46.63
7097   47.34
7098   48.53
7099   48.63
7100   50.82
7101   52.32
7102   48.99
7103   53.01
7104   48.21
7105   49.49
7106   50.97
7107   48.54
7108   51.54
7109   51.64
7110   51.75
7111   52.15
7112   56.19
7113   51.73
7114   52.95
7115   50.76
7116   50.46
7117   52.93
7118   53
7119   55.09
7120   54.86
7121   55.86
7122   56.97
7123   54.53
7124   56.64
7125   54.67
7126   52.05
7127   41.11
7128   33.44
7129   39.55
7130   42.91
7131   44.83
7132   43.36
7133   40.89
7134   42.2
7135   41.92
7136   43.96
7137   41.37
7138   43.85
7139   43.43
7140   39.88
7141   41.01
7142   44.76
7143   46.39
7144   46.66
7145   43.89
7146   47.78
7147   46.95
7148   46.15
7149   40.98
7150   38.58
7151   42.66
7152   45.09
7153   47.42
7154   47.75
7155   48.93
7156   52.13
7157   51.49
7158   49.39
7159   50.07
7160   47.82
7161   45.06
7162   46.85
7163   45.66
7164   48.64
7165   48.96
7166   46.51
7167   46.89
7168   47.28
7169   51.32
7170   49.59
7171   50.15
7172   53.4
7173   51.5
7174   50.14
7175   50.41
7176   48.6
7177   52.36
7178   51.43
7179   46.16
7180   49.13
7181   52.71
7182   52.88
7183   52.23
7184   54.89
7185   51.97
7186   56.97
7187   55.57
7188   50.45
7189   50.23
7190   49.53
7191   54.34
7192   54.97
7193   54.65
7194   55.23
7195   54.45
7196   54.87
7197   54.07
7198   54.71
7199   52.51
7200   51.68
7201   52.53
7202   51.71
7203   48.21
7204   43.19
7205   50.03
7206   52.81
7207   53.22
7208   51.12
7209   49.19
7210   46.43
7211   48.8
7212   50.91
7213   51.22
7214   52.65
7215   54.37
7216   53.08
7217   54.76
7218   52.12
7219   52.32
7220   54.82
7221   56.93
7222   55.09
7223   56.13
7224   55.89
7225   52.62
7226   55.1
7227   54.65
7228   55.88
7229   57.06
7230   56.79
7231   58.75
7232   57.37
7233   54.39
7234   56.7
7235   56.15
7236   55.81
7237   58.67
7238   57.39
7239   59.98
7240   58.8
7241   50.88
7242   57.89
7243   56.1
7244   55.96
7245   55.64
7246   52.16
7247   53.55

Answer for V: 0.12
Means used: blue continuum 52.5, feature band 47.4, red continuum 53.6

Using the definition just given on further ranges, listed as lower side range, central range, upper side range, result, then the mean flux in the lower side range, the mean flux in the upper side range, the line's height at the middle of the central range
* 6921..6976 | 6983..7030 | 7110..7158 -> -0.13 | 50.4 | 47.3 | 49.5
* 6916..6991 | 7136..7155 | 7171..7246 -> 0.19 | 50.4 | 53.4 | 52.6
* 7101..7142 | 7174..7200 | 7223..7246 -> 0.01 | 48.5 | 56.2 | 53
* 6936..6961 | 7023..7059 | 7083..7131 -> -0.20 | 51.7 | 50.8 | 51.2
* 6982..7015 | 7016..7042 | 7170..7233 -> -0.09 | 54.8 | 52.7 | 54.5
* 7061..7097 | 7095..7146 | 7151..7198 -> 0.09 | 53.8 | 50.6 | 52.4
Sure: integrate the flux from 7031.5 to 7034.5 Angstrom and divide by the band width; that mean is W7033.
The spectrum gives 60.4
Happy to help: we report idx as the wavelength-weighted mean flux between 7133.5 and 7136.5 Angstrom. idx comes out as 42.7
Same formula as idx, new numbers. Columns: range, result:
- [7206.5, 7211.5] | 49.8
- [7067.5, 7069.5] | 53.4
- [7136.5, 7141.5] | 41.9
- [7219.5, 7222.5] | 55.6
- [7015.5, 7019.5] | 56.3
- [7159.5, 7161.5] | 46.4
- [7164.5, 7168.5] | 47.4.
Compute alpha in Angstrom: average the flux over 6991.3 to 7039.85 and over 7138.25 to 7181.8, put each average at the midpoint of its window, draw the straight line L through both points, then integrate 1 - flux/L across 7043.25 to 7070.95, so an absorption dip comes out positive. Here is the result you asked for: -2.3 Angstrom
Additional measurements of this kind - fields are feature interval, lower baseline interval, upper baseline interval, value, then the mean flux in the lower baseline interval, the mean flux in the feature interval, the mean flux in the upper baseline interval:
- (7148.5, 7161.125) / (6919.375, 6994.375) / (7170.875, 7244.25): 1.4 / 50.8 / 46.8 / 53.3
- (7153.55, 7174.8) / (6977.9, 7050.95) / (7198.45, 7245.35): 2.3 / 57.8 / 49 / 53.9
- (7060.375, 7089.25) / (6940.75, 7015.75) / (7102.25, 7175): -3.1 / 53.4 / 55.6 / 48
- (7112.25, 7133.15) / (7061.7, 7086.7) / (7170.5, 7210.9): 1.7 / 55.6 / 49.7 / 51.7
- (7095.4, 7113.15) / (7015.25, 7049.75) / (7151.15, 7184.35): 1.4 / 61.1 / 50.4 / 49.4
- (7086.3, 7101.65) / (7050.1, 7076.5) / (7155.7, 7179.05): 1.3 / 56.3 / 49.6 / 49.3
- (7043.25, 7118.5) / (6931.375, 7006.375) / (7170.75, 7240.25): -3.1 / 52.6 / 55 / 53.2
